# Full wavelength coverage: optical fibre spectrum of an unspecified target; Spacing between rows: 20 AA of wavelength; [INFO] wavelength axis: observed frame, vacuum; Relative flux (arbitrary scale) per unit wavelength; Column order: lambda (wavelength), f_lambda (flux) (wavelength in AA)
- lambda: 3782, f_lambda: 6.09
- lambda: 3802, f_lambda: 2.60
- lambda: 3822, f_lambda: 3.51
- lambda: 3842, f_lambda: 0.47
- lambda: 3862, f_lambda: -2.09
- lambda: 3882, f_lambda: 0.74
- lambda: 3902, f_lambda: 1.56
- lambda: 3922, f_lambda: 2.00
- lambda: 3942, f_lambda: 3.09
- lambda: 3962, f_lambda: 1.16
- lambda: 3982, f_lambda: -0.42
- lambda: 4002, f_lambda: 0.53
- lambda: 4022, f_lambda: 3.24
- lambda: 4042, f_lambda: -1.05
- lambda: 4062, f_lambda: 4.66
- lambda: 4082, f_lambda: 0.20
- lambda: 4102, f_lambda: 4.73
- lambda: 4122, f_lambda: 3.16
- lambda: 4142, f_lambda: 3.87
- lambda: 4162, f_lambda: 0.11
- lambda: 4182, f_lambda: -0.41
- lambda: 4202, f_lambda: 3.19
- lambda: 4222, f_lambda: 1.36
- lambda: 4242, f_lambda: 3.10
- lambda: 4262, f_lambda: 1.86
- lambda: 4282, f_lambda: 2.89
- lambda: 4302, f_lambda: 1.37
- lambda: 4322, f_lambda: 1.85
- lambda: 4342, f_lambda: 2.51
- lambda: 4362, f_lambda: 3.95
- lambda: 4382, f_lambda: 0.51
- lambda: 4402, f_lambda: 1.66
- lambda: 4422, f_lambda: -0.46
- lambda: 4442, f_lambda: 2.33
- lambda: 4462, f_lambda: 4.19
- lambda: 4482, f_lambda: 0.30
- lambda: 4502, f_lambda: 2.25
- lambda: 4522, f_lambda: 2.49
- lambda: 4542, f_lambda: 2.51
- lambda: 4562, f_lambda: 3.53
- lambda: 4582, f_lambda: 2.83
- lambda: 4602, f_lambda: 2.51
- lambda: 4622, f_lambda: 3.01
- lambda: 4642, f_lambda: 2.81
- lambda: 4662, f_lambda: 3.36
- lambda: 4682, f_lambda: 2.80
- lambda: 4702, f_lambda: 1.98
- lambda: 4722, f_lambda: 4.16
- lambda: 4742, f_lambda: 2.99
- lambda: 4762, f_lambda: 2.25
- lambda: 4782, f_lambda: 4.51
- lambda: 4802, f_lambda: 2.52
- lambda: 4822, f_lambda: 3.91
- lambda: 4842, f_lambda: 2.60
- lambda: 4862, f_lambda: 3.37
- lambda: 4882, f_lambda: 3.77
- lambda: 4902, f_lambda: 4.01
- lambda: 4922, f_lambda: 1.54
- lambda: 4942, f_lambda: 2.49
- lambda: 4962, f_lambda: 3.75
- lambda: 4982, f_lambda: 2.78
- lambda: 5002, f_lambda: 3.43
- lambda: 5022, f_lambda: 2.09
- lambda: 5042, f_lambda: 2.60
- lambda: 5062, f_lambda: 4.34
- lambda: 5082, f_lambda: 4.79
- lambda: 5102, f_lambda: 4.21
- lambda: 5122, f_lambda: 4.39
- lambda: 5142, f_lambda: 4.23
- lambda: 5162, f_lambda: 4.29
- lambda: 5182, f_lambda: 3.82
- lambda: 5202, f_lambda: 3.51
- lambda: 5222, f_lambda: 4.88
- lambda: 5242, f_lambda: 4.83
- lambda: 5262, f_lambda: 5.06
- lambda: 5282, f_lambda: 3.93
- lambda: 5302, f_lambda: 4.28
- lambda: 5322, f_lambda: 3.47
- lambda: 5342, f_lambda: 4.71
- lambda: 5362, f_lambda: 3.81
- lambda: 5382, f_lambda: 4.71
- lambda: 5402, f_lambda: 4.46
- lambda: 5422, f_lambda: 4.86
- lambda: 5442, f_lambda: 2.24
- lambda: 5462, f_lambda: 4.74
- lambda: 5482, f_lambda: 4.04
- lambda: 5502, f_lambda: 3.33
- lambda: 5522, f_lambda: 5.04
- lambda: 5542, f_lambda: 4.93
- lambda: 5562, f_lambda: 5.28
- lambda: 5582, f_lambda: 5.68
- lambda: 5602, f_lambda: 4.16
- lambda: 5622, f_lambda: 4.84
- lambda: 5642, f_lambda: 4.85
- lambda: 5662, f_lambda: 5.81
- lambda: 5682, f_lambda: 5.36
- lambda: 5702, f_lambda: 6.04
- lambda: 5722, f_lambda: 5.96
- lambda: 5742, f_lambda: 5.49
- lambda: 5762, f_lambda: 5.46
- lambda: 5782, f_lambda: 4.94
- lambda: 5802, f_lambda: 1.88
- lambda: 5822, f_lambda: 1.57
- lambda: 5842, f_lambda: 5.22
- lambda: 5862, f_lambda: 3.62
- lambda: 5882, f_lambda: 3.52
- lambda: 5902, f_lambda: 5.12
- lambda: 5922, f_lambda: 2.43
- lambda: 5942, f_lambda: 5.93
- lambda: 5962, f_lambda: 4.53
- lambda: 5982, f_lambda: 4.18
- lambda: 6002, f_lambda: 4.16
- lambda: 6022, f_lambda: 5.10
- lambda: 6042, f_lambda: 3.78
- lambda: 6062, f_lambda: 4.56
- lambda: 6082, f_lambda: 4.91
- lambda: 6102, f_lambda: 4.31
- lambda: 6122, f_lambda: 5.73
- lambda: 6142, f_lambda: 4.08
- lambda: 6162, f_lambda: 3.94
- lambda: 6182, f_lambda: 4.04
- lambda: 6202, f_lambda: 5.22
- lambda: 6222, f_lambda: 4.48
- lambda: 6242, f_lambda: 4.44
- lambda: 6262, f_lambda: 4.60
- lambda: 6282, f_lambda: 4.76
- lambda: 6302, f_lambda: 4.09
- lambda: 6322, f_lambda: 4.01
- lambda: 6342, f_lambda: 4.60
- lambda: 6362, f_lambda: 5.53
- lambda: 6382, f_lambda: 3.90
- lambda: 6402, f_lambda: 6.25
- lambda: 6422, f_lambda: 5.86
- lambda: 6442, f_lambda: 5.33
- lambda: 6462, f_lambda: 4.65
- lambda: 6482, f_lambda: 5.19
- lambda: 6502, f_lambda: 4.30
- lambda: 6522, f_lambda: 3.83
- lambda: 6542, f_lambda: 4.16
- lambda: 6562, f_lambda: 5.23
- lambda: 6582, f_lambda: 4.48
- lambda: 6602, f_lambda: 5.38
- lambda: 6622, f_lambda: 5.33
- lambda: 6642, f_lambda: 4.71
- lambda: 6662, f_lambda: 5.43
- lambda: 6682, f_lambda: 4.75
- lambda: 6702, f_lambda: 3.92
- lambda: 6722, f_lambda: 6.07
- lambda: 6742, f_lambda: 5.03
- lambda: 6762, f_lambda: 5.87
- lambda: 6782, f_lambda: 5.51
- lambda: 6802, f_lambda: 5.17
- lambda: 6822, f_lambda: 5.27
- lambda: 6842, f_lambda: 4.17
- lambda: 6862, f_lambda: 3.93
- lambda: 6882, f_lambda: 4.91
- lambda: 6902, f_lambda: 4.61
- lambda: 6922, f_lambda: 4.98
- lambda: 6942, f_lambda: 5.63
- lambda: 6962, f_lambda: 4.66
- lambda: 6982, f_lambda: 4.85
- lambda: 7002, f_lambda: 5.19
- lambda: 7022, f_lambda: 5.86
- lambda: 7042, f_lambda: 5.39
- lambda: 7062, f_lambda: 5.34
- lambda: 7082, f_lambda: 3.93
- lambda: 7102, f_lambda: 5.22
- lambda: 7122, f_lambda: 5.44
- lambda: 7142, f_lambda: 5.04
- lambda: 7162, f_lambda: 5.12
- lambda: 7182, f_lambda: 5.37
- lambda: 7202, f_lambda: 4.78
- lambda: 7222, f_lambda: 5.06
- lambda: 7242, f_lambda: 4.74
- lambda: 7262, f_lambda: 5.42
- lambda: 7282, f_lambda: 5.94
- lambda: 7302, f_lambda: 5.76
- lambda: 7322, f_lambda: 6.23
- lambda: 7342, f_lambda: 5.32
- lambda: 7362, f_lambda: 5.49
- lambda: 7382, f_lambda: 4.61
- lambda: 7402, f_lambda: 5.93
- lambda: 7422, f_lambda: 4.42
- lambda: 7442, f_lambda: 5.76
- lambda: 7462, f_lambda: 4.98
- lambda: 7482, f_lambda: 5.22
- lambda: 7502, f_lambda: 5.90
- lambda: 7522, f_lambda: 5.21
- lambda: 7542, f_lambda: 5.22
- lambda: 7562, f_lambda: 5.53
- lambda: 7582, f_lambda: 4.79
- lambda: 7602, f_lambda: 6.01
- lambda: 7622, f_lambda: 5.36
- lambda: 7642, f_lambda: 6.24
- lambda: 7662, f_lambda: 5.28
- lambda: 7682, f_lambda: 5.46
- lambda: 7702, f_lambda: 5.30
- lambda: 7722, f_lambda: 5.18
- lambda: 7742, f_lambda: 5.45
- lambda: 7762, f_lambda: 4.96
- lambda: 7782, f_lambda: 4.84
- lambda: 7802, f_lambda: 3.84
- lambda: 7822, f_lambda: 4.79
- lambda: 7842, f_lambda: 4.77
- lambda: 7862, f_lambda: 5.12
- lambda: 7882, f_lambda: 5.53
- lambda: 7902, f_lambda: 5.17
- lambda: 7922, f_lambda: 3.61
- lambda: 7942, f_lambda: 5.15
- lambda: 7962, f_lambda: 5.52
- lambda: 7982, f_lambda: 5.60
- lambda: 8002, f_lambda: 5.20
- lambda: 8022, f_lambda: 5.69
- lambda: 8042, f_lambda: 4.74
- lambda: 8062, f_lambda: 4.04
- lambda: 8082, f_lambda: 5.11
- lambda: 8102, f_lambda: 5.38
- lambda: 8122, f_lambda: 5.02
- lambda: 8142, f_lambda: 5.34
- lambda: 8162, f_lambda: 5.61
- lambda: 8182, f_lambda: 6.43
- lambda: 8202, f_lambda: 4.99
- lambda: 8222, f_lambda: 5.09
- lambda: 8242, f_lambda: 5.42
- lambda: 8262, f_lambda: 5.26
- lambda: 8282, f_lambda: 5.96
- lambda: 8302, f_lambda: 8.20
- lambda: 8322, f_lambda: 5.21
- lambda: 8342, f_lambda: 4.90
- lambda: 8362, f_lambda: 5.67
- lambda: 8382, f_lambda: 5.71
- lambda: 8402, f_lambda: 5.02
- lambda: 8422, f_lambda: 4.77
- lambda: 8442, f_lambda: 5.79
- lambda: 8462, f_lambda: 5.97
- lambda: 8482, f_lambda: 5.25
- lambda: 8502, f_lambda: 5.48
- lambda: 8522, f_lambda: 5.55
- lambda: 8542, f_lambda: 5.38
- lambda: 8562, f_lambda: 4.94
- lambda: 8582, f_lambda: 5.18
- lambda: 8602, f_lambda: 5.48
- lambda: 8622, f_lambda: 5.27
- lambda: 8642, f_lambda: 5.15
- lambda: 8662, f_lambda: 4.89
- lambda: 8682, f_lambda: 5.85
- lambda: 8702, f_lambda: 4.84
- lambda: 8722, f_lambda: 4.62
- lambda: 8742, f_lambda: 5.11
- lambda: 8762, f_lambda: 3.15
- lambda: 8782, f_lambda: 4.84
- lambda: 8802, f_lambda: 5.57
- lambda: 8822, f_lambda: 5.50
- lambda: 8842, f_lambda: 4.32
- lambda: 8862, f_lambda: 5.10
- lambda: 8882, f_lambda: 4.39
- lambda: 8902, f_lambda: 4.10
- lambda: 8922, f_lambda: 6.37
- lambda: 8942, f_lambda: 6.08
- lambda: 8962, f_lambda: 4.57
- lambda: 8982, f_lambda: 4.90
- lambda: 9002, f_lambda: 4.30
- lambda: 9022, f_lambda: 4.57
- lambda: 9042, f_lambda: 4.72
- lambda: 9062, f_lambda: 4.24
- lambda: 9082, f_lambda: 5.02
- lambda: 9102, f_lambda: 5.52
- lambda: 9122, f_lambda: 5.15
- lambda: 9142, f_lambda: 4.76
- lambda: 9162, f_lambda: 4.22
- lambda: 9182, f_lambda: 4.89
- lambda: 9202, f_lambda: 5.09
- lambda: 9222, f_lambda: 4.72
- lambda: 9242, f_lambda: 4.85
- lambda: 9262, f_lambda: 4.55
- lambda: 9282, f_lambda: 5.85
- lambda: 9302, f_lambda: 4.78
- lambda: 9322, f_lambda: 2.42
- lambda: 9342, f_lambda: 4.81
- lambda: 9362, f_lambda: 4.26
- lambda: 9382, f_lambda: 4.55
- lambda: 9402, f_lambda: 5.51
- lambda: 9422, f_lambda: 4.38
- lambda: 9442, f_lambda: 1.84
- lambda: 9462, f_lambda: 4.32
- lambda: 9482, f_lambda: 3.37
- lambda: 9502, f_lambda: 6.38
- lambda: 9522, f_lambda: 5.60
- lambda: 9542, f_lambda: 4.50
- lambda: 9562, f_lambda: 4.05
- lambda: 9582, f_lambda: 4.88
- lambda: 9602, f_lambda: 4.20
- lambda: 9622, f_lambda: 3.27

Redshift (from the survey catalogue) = 0.27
